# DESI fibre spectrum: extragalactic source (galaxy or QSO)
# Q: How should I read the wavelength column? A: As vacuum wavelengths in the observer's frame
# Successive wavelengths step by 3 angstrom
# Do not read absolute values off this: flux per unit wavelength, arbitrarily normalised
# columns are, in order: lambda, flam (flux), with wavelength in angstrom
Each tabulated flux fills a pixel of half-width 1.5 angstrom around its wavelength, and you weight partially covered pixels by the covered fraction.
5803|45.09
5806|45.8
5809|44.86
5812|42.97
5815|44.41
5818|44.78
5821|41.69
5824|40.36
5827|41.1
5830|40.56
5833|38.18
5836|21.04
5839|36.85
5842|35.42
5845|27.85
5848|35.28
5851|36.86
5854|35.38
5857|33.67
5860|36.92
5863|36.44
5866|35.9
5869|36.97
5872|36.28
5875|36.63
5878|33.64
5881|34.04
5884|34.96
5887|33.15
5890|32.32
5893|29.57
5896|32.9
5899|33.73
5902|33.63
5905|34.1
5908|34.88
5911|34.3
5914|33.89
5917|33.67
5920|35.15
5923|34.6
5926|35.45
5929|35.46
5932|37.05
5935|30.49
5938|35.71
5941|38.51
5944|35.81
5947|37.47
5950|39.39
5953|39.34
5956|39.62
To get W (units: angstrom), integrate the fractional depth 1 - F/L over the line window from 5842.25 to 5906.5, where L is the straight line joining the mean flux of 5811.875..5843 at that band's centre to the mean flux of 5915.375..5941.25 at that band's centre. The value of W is 4.6 angstrom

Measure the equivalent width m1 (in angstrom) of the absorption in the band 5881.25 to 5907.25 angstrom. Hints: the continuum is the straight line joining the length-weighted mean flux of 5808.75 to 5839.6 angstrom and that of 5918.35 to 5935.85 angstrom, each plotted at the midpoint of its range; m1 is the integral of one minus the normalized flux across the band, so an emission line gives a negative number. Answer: 2.30 angstrom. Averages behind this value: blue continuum 39.6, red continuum 34.8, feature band 33.1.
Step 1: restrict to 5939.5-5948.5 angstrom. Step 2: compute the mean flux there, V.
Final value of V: 37.3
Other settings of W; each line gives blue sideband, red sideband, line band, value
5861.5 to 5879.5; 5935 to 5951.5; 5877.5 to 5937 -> 4.1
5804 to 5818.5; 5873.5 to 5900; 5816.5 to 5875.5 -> 4.4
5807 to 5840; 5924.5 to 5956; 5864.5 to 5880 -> 1.1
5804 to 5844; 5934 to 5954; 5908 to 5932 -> 1.6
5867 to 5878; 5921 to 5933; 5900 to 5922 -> 0.9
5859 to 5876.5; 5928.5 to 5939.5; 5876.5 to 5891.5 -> 1.0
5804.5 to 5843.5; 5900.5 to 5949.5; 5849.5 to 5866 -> 1.0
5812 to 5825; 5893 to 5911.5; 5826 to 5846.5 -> 3.4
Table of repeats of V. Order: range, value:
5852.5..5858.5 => 34.5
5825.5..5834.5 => 39.9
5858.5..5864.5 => 36.7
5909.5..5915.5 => 34.1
